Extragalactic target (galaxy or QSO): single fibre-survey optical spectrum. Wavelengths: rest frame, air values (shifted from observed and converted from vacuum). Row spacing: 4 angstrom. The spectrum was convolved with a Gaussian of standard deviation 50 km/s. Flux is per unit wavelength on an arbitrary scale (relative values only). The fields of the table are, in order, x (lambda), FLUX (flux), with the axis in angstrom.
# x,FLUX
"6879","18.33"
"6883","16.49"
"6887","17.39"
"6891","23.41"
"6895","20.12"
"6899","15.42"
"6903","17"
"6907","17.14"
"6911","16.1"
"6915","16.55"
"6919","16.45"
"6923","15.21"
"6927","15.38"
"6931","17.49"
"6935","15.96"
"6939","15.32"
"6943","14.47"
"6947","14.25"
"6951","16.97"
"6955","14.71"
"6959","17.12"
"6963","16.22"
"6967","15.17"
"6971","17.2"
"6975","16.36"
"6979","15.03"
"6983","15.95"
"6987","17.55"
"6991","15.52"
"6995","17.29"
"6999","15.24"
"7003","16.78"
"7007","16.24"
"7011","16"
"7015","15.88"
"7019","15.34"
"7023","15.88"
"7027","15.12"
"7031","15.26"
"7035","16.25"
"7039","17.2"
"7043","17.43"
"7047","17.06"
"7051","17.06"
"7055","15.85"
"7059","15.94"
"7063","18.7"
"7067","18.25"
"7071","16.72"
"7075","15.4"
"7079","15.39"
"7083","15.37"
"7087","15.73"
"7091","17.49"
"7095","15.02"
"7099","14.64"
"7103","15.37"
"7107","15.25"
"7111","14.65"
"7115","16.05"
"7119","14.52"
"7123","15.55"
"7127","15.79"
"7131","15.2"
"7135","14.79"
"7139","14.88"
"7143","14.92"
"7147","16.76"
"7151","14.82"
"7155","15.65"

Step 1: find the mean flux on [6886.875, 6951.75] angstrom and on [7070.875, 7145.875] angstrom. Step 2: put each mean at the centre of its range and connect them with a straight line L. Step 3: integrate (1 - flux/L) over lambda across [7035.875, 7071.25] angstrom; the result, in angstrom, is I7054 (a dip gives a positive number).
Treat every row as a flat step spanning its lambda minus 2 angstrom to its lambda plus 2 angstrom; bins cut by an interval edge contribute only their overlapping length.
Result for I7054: -3.03 angstrom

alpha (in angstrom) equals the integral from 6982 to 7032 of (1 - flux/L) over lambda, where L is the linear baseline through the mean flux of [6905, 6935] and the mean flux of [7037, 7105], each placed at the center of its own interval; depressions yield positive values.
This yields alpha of 1.02 angstrom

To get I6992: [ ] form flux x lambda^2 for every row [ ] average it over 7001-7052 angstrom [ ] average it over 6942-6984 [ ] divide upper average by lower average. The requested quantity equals 1.05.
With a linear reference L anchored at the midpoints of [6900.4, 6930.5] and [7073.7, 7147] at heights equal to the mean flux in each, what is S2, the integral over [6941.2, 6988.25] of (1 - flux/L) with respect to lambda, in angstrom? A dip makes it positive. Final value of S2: 0.5 angstrom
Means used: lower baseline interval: 16.3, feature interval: 15.9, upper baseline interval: 15.4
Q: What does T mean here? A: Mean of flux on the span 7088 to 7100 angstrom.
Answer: 15.8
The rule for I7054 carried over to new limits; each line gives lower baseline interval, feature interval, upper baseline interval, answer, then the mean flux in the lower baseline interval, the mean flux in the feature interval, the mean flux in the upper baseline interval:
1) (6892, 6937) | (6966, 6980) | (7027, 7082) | 0.53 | 16.8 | 16.1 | 16.6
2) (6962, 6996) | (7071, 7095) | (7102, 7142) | -0.62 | 16.2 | 15.9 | 15.2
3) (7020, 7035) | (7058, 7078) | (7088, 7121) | -1.97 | 15.5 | 17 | 15.4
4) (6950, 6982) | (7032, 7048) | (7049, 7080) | -0.32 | 16.1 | 16.9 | 16.7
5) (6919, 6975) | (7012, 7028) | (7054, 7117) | 0.31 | 15.8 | 15.6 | 16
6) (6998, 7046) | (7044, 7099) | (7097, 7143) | -2.80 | 16.1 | 16.4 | 15.1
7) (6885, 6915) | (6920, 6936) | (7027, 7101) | 1.50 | 18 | 16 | 16.3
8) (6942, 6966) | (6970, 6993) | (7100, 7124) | -0.97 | 15.7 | 16.2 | 15.2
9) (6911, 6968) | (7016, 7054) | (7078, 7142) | -1.73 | 15.8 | 16.3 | 15.3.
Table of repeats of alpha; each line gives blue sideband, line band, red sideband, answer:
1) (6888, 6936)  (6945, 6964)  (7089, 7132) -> 1.1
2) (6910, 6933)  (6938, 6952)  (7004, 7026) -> 0.9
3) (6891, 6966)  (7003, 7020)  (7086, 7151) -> -0.1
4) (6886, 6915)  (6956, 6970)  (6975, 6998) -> 0.5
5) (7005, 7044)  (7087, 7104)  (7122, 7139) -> -0.2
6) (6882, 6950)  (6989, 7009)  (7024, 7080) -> 0.5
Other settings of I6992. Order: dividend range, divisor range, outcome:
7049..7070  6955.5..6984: 1.09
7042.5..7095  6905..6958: 1.09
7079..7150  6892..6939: 0.98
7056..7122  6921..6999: 1.03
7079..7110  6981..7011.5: 0.98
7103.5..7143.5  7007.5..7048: 0.97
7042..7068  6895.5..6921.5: 1.07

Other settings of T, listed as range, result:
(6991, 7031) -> 15.9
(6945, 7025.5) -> 16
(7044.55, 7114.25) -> 16.1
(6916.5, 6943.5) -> 15.8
